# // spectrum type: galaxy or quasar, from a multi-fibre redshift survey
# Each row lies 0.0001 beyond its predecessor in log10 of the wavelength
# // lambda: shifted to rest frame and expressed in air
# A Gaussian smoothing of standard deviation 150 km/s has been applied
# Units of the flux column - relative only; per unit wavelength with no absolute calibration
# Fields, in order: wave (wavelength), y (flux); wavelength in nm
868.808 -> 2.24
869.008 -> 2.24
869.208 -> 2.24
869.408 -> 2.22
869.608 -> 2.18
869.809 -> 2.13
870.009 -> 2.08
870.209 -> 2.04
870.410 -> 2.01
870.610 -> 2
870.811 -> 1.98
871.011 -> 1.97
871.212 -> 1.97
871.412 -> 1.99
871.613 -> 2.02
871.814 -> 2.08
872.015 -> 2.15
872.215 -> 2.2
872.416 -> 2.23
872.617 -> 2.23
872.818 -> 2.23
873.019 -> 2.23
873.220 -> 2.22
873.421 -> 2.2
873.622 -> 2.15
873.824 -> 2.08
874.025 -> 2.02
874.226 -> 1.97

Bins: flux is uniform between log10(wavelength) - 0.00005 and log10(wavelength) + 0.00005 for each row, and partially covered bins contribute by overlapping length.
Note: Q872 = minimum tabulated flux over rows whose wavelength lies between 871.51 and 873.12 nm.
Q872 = 2.02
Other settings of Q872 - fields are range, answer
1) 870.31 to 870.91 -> 1.98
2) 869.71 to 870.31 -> 2.04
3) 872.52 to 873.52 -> 2.2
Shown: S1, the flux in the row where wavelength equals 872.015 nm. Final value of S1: 2.15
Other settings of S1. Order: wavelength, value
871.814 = 2.08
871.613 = 2.02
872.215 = 2.2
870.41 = 2.01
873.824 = 2.08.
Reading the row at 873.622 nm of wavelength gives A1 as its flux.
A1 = 2.15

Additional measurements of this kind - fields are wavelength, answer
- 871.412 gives 1.99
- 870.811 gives 1.98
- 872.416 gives 2.23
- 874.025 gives 2.02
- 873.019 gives 2.23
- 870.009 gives 2.08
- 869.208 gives 2.24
